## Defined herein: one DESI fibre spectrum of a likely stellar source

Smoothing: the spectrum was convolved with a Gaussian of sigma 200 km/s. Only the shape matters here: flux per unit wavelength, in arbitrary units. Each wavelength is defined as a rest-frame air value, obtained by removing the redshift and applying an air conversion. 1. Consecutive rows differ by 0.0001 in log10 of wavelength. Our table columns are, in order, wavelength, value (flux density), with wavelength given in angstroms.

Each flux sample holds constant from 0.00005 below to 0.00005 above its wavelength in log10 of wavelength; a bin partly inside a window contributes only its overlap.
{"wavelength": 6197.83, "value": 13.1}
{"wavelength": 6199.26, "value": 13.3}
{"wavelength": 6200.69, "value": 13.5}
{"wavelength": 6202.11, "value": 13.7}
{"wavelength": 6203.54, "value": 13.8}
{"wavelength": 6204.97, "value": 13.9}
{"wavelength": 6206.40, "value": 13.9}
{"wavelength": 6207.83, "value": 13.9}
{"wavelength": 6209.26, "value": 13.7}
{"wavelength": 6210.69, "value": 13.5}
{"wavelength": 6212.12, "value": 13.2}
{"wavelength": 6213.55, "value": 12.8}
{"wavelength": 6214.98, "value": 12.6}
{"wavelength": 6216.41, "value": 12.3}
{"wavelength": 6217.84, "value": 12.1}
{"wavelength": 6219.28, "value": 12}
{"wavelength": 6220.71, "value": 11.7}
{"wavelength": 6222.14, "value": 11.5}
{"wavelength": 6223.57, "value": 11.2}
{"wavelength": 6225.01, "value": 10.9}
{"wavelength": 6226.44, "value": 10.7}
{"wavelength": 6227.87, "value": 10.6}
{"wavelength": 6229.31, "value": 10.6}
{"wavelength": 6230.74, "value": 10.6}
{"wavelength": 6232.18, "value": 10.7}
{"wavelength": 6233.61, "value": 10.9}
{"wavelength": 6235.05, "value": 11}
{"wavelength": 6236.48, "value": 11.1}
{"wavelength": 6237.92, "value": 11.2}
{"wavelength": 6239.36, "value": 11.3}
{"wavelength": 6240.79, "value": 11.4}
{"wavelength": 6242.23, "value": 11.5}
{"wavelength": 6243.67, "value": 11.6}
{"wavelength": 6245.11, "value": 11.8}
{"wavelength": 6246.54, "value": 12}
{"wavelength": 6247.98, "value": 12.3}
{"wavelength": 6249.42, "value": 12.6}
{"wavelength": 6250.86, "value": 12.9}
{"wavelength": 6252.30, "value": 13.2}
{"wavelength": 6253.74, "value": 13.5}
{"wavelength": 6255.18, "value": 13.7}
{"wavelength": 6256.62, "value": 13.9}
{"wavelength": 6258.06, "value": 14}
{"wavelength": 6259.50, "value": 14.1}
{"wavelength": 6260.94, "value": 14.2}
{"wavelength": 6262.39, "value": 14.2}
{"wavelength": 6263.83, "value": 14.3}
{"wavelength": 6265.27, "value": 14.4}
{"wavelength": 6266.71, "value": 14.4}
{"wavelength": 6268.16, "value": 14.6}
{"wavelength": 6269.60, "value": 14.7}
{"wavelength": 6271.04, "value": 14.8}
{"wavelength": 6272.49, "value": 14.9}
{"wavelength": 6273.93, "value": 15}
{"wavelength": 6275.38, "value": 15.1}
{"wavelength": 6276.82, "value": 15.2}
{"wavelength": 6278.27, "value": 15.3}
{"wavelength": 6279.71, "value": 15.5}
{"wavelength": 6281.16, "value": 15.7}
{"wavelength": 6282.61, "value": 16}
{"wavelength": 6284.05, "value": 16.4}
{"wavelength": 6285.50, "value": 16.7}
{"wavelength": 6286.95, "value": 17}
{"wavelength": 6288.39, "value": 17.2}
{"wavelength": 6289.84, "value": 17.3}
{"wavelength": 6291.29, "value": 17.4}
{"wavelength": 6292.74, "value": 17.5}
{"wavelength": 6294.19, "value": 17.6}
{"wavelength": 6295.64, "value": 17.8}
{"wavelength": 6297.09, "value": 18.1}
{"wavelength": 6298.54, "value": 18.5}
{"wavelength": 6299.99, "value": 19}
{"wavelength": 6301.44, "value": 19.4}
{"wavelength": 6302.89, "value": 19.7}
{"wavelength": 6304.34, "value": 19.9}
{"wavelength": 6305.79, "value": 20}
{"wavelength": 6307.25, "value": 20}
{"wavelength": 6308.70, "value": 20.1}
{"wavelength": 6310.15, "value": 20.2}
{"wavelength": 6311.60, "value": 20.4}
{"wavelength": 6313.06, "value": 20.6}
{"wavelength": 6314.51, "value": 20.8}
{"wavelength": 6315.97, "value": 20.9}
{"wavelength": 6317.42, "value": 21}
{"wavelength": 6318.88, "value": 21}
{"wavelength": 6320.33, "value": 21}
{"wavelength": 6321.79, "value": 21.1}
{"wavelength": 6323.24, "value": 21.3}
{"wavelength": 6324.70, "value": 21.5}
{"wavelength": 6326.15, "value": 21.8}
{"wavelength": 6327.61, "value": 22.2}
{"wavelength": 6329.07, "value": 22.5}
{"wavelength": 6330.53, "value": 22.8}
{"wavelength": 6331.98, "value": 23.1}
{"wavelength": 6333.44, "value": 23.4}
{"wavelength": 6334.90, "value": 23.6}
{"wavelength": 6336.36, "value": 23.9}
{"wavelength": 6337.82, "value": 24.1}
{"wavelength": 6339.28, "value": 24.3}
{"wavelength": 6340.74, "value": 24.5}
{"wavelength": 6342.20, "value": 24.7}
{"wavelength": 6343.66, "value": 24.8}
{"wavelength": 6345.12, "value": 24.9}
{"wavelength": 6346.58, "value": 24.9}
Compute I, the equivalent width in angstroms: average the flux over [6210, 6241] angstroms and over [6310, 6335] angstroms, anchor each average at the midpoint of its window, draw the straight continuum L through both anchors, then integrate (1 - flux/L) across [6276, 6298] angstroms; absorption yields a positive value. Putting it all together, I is 1.5 angstroms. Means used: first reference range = 11.5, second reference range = 21.6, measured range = 16.7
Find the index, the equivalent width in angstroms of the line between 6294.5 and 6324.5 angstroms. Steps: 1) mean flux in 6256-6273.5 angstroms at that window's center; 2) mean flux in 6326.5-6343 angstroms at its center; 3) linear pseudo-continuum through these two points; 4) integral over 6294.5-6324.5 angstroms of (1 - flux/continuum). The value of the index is 0.3 angstroms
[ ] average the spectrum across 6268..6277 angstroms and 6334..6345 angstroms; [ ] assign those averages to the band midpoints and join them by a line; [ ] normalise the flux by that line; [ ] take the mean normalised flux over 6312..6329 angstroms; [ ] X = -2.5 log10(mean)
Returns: 0.02 mag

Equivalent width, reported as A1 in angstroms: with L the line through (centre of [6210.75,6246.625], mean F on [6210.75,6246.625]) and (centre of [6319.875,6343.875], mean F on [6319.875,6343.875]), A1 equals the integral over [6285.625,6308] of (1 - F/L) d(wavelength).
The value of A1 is 0.8 angstroms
